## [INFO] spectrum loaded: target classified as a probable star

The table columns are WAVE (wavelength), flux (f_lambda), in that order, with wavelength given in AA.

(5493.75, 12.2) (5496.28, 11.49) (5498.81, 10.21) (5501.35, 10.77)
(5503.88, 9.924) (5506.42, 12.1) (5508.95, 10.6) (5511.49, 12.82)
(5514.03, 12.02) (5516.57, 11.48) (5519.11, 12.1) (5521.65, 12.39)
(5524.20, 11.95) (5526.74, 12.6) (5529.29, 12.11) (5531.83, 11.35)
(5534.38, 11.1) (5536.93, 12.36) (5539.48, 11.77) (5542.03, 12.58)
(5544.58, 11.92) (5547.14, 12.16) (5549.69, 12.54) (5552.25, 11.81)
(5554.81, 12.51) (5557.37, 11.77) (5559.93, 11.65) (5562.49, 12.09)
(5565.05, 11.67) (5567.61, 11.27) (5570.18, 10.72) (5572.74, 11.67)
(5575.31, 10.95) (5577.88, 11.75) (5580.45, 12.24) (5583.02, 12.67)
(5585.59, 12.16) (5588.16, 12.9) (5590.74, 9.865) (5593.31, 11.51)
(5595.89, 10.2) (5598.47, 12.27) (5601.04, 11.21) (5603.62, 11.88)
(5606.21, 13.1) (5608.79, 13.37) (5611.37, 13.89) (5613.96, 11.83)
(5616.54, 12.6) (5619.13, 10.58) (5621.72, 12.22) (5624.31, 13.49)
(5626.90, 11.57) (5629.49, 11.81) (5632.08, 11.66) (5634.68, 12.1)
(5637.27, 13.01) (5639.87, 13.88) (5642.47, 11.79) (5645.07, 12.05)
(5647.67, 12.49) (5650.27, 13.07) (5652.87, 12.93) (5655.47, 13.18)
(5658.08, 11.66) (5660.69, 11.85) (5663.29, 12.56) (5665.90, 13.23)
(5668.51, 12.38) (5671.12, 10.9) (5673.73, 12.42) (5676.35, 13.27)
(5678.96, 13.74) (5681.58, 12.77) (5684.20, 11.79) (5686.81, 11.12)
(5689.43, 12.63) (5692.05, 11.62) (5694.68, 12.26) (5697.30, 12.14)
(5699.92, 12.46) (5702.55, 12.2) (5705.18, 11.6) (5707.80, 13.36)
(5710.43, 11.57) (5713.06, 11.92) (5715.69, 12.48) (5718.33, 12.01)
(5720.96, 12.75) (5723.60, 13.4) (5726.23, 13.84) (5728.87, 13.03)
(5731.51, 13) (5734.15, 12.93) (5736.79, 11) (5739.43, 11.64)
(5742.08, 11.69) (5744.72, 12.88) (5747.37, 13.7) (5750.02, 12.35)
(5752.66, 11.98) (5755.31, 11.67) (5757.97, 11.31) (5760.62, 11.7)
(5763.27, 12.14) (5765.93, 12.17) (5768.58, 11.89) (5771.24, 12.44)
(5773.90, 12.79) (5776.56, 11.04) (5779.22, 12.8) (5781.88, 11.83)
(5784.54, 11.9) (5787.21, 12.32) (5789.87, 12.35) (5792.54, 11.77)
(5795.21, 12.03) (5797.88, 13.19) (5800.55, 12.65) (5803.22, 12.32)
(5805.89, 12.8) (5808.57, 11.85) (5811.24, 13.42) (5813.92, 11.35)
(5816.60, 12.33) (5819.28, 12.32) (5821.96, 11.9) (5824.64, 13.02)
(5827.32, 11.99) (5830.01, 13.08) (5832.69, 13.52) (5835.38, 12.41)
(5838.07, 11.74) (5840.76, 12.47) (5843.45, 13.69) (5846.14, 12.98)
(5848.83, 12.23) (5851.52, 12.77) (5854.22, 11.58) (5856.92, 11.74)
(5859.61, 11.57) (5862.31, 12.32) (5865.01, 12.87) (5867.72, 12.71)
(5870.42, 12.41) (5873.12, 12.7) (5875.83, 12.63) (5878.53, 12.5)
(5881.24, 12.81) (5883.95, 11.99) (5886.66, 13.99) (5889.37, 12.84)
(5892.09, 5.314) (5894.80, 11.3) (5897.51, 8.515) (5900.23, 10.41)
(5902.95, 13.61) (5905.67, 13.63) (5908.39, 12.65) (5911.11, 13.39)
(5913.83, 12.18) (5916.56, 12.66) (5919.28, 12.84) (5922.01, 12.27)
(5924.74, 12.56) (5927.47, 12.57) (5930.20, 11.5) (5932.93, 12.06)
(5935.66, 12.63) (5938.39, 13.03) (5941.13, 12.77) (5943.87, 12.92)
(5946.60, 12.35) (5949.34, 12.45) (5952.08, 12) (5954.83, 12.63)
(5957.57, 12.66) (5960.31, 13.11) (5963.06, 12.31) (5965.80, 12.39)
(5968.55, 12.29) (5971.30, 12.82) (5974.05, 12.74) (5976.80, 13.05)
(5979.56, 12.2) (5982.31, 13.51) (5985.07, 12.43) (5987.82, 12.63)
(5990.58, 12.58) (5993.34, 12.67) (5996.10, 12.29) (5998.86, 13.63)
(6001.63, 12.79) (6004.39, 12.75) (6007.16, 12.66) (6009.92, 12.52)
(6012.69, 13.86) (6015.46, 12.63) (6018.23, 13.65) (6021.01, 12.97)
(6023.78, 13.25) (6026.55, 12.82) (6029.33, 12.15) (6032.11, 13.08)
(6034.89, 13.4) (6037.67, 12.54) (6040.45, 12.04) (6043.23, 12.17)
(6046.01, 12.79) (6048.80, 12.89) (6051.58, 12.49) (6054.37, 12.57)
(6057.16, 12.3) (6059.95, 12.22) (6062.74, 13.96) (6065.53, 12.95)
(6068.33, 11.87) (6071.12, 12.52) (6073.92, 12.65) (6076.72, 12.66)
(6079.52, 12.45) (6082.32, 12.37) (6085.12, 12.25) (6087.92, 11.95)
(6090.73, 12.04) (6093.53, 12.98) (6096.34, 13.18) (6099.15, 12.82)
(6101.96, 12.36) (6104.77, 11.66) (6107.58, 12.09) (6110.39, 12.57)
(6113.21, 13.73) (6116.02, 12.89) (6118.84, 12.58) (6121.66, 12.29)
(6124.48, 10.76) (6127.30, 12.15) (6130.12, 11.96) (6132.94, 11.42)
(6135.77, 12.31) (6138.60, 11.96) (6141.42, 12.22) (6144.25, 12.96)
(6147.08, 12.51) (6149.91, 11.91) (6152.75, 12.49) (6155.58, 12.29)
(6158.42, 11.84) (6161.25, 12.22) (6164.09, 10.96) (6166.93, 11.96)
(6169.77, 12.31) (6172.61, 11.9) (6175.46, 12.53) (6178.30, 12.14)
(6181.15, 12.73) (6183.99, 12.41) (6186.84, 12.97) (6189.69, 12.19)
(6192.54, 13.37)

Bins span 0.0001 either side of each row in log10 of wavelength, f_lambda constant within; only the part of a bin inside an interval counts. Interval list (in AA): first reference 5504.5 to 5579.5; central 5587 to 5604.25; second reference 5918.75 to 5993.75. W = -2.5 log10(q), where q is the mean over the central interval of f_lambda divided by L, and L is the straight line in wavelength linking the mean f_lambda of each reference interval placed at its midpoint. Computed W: 0.05 mag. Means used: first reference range 11.8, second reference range 12.6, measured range 11.4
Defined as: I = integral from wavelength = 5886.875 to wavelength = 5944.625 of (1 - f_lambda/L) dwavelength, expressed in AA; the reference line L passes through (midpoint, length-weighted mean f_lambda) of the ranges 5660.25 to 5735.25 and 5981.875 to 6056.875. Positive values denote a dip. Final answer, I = 3.0 AA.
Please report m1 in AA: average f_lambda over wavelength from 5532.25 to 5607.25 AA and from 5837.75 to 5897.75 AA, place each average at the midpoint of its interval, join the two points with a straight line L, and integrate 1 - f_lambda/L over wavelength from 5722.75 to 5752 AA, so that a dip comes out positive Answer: -1.7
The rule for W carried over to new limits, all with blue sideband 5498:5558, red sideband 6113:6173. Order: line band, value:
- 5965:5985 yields -0.06 mag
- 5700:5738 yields -0.05 mag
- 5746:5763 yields -0.02 mag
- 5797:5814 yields -0.06 mag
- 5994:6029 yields -0.08 mag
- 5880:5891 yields -0.06 mag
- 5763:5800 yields -0.02 mag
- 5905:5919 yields -0.07 mag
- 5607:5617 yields -0.10 mag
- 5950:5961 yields -0.05 mag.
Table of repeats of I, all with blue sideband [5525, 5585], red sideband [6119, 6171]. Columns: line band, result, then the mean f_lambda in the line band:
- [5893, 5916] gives 0.23 AA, 11.9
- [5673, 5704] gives -1.15 AA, 12.4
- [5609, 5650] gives -1.63 AA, 12.4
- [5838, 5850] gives -0.76 AA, 12.7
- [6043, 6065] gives -1.27 AA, 12.7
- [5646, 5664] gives -0.92 AA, 12.5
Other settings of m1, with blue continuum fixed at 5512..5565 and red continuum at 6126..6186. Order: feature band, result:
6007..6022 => -1.2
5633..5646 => -0.6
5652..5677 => -0.8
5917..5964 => -1.6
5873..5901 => 1.8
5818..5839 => -0.7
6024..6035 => -0.6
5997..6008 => -0.7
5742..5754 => -0.5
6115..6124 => -0.2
